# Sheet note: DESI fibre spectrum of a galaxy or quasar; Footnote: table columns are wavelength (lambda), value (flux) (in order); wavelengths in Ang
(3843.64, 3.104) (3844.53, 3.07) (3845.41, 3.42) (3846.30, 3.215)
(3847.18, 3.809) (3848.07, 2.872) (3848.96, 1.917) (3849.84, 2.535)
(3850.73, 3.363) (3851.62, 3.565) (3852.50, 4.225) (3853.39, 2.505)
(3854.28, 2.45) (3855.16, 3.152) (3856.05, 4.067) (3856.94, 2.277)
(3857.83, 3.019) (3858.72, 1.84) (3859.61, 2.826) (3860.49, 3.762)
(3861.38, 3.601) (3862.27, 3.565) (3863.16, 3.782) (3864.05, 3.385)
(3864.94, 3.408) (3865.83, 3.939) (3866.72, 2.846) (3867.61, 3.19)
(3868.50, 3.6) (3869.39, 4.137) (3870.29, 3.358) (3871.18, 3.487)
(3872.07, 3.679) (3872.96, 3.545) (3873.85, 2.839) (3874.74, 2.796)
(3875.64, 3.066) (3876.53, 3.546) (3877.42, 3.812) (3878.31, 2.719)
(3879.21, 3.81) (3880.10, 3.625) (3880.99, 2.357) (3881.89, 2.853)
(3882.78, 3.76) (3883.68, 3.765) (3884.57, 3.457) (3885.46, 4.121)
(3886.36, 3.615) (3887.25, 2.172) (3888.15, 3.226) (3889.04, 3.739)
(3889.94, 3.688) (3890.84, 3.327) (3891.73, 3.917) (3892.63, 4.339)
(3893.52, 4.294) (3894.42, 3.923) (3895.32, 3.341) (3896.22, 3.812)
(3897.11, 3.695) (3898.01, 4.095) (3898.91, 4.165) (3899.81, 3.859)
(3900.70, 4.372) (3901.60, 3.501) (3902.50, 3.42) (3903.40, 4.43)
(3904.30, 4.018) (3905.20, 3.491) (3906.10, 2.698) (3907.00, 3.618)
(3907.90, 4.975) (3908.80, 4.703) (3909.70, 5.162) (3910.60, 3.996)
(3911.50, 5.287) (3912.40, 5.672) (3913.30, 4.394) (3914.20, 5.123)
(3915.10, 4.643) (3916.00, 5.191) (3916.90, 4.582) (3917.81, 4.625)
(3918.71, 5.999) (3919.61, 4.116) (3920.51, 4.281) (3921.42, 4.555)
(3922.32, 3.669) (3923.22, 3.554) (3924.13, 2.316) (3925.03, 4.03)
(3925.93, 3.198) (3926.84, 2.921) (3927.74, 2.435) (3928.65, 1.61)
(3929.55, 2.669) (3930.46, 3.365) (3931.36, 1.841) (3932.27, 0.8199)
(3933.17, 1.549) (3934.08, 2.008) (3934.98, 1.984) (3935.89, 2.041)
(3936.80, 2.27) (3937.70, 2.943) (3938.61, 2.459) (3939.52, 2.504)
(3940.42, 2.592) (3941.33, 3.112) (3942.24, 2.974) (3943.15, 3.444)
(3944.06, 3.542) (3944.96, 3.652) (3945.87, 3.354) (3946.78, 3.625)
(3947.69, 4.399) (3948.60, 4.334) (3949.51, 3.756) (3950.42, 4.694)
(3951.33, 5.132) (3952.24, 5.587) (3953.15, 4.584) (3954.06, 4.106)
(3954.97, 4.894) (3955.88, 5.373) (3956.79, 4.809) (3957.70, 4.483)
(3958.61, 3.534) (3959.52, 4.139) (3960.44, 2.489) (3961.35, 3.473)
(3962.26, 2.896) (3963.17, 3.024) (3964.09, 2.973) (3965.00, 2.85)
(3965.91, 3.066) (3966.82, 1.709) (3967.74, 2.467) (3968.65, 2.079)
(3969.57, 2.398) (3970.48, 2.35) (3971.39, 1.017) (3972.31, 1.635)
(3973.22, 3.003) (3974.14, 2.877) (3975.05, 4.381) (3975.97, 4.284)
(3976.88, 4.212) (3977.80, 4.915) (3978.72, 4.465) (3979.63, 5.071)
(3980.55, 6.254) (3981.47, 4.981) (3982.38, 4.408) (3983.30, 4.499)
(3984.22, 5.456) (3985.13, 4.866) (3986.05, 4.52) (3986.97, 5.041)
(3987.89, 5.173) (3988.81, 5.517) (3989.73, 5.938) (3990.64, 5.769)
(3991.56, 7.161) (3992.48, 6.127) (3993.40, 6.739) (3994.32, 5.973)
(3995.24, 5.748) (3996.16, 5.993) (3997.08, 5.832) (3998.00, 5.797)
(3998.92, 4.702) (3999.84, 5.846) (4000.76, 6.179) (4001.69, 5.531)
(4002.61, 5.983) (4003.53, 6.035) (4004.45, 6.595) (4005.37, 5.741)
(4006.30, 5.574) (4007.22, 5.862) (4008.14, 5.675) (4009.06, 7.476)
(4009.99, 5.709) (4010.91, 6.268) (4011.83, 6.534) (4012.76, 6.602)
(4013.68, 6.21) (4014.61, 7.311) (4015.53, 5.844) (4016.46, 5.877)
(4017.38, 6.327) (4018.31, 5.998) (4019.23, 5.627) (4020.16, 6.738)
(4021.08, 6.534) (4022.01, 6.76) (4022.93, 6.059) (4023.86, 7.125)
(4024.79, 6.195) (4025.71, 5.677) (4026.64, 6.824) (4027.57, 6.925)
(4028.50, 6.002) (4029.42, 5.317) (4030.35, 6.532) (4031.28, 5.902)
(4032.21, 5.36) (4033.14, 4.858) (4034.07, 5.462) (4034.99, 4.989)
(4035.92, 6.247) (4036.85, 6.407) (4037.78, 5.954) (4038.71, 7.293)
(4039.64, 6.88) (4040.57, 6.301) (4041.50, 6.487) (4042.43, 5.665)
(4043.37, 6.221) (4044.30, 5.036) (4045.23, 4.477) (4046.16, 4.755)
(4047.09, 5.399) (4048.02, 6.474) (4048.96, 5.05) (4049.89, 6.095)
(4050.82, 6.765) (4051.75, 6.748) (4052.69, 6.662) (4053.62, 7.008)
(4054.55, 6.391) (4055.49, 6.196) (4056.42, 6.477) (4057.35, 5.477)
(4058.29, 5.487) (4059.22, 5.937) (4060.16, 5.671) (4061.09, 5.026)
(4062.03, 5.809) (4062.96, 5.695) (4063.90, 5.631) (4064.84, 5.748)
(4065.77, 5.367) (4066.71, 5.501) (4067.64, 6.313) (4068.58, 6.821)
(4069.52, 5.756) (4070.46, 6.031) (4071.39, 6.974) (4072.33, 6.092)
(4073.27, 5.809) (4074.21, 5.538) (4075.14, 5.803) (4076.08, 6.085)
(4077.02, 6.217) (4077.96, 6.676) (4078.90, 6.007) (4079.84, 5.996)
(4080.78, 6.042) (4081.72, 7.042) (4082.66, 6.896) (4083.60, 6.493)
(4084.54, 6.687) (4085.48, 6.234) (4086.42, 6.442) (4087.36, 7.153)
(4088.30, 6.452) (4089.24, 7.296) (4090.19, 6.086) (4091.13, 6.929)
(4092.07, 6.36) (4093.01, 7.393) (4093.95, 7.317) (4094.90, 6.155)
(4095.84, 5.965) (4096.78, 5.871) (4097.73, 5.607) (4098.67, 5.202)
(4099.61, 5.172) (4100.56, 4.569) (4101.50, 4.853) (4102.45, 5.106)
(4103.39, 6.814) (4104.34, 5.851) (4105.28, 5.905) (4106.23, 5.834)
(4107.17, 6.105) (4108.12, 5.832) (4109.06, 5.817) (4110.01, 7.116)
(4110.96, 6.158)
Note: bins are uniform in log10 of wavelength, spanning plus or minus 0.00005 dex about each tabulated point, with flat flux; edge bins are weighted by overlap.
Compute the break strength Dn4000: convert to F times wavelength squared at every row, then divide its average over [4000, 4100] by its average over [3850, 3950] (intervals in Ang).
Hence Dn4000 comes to 1.89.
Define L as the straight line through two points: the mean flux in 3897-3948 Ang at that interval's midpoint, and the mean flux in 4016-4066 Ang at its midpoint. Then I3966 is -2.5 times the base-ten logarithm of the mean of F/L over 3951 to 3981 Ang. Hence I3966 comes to 0.21 mag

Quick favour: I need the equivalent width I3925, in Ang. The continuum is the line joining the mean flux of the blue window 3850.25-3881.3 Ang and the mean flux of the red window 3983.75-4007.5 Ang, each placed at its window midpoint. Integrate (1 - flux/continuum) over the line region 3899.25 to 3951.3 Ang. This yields 9.2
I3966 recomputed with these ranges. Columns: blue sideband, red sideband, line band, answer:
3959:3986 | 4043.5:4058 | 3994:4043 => -0.234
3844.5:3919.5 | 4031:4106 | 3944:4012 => 0.066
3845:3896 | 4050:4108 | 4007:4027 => -0.194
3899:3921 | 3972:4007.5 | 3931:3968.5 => 0.419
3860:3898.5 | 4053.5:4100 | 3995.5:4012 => -0.150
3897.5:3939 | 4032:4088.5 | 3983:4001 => -0.158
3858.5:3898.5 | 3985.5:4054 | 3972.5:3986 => 0.180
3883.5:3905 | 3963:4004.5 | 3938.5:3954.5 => 0.123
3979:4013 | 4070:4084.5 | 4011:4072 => -0.005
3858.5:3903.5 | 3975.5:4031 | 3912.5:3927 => -0.004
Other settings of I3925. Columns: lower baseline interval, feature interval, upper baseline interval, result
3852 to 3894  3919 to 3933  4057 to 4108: 3.5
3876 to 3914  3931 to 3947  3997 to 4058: 7.0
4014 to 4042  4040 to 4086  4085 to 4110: 0.9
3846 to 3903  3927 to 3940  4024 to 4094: 6.3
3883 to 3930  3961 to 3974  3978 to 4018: 6.7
